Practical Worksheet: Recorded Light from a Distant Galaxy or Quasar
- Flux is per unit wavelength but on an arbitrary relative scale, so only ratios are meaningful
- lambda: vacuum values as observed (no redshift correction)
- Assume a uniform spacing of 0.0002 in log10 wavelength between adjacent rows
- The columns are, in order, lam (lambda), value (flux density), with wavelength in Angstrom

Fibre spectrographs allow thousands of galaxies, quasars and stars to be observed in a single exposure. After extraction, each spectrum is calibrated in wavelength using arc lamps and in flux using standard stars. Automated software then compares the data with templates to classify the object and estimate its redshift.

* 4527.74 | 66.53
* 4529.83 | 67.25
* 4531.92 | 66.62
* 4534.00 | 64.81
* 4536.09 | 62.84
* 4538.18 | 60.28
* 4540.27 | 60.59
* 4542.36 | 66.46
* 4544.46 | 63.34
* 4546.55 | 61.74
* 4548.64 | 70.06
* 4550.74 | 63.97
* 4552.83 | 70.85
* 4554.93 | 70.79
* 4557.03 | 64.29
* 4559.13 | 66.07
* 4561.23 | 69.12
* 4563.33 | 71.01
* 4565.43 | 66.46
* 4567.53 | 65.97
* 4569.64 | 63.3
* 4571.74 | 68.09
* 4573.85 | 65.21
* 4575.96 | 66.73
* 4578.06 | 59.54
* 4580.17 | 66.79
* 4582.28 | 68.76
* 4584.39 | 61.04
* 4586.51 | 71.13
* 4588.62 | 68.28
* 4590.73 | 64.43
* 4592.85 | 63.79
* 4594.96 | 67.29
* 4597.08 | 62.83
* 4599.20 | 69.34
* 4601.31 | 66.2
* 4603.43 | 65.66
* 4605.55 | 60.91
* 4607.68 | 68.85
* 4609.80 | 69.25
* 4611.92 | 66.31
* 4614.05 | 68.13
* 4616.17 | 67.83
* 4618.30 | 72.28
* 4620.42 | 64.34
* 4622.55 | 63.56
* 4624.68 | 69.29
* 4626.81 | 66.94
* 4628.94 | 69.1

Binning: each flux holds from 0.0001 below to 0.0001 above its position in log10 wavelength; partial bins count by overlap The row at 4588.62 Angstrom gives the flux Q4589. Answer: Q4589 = 68.28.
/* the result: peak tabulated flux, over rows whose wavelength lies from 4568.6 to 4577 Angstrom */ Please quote 68.09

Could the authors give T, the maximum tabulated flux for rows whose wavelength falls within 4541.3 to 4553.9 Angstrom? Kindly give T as 70.85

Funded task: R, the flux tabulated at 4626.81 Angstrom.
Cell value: 66.94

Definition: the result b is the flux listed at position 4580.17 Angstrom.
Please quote 66.79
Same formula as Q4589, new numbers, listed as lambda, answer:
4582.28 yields 68.76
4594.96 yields 67.29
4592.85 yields 63.79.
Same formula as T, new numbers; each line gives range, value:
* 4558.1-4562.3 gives 69.12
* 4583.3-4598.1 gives 71.13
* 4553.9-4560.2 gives 70.79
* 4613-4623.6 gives 72.28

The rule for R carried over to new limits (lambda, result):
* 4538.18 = 60.28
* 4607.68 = 68.85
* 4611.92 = 66.31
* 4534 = 64.81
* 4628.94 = 69.1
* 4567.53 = 65.97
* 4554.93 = 70.79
